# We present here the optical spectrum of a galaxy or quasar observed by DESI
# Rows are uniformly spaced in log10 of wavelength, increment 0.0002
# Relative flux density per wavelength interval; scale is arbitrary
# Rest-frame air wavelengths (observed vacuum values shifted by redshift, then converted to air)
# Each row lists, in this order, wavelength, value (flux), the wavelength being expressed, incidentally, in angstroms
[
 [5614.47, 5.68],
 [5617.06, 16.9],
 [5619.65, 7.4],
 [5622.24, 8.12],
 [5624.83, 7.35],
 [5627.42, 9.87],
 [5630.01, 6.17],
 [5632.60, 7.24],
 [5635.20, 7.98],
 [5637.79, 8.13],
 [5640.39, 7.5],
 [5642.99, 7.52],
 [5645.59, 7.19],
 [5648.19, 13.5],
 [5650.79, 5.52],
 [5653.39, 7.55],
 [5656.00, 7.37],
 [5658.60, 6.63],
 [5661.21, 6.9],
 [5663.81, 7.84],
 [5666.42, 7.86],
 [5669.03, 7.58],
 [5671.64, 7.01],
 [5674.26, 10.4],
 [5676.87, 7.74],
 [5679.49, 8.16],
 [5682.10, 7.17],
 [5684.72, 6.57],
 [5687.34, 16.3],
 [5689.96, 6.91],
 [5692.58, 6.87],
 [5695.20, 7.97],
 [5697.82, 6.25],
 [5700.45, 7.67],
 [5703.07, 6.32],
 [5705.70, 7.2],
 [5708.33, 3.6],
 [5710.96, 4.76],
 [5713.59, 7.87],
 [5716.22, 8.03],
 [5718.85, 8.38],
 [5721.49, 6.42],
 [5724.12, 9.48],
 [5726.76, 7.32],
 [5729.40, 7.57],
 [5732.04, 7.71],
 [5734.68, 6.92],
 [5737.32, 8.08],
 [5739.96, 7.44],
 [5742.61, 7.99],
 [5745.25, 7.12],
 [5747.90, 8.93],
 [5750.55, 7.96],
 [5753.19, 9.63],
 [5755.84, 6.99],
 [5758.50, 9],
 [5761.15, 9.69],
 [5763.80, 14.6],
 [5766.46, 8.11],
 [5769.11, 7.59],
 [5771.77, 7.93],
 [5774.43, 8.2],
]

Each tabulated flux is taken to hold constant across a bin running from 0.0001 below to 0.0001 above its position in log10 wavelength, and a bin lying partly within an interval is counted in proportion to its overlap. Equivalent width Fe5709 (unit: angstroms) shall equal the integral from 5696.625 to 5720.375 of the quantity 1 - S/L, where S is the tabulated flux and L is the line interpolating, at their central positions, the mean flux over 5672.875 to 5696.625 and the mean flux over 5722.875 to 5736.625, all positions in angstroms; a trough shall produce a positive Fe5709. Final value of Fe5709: 4.4 angstroms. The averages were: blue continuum 8.66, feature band 6.67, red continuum 7.8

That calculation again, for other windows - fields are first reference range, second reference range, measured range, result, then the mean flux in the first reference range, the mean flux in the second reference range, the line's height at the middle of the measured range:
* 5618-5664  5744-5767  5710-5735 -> 3.6 angstroms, 7.83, 9.15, 8.77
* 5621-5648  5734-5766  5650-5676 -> 2.0 angstroms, 7.94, 8.72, 8.14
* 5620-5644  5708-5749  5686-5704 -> -1.9 angstroms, 7.75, 7.43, 7.54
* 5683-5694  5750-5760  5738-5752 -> 1.0 angstroms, 9.07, 8.45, 8.55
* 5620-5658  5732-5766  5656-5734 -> 6.4 angstroms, 7.89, 8.64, 8.27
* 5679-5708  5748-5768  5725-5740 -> 2.0 angstroms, 7.79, 9.38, 8.75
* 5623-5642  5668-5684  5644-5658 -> -0.5 angstroms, 7.76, 7.96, 7.84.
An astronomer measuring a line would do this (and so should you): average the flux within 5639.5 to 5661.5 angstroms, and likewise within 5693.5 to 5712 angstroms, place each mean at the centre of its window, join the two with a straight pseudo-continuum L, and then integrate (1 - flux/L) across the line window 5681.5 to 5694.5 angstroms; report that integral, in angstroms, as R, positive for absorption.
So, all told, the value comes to -4.1 angstroms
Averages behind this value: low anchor 7.78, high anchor 6.29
